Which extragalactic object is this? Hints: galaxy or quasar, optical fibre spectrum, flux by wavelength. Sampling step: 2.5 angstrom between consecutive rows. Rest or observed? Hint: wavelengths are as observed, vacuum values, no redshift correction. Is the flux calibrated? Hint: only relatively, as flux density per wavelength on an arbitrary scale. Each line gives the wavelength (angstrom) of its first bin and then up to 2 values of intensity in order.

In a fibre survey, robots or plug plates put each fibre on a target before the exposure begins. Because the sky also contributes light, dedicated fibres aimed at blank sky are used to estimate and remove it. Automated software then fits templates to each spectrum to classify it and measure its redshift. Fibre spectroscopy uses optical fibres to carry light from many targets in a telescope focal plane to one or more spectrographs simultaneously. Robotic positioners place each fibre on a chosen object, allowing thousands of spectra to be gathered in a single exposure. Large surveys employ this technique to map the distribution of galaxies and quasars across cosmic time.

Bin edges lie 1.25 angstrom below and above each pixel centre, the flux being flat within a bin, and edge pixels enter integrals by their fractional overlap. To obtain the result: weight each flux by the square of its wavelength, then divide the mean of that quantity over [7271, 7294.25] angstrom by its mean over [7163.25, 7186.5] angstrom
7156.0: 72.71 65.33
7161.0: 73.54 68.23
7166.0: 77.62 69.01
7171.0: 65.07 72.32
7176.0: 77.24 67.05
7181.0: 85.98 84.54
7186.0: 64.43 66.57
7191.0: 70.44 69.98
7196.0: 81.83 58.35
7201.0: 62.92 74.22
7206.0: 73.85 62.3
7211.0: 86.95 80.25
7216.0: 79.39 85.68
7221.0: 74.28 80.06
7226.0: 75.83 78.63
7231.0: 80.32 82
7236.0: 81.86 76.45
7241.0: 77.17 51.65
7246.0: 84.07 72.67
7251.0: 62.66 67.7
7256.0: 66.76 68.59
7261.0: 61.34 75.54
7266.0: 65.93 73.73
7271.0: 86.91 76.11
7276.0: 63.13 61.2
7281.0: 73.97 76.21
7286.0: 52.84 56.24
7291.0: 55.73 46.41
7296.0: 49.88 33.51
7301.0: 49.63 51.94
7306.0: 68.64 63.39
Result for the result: 0.90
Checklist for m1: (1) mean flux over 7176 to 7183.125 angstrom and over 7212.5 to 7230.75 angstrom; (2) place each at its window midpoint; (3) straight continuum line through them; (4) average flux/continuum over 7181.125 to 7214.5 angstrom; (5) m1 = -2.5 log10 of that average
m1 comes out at 0.08 mag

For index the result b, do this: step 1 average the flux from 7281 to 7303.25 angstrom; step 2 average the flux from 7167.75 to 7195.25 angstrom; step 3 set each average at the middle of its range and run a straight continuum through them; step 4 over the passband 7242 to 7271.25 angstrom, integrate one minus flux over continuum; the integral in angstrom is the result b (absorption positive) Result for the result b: -4.75 angstrom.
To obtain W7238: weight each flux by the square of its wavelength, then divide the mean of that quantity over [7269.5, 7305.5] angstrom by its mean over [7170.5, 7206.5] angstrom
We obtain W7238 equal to 0.86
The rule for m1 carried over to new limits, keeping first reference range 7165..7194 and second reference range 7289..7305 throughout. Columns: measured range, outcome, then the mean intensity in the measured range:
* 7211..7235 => -0.25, 80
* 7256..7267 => -0.21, 67.8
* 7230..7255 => -0.23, 73.5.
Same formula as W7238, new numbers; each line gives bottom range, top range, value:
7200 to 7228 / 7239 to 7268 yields 0.91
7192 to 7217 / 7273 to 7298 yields 0.84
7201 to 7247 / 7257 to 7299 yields 0.85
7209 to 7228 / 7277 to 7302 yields 0.71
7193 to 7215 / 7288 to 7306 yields 0.71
